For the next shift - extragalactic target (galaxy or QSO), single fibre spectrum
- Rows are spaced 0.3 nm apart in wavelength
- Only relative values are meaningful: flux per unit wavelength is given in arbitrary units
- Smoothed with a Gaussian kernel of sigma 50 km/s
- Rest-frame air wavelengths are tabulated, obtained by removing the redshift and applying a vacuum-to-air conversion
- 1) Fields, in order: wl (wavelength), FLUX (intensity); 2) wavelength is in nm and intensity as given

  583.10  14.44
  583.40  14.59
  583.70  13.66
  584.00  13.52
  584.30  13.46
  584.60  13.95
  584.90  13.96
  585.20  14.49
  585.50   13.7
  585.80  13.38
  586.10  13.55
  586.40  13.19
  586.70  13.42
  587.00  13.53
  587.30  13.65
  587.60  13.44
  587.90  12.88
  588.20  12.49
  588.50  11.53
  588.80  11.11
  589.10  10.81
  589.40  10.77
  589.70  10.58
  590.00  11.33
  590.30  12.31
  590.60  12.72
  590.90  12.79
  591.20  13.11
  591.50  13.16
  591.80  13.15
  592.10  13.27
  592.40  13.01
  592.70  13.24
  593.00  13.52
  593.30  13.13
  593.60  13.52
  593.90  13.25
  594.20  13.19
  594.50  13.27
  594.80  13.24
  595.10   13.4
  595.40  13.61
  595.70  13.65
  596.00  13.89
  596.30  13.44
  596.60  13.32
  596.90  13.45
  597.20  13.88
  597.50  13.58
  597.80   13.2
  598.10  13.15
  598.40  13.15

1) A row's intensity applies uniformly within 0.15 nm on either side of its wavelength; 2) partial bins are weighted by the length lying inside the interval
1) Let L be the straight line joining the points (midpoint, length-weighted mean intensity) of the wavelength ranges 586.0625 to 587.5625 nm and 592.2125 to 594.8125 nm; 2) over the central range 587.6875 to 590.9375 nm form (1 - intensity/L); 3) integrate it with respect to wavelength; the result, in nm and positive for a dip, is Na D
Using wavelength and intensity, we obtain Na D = 0.40 nm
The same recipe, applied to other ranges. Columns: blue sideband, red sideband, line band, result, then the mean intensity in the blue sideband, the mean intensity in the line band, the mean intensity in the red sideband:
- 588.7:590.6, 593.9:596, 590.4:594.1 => -0.248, 11.3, 13.1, 13.4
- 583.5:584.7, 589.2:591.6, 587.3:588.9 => 0.025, 13.7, 12.5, 12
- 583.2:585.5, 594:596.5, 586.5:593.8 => 0.570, 13.9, 12.6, 13.5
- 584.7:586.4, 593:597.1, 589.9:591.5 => 0.121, 13.8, 12.6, 13.4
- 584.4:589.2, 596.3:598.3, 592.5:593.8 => -0.004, 13.1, 13.3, 13.4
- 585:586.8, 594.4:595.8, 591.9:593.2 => 0.023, 13.6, 13.3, 13.4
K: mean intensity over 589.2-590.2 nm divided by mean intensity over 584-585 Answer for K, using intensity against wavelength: 0.8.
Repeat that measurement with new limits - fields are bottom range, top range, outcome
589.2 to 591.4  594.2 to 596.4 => 1.13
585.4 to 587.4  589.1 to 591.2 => 0.87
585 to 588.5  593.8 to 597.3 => 1.01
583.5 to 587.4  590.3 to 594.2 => 0.96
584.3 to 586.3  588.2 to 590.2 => 0.81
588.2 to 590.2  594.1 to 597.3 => 1.21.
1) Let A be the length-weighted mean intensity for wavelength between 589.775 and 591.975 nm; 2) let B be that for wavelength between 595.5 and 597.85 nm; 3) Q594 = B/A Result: 1.08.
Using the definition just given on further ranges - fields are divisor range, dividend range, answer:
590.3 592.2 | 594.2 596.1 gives 1.04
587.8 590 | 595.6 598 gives 1.19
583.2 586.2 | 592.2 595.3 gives 0.96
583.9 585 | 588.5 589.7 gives 0.80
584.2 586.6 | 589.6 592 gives 0.91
